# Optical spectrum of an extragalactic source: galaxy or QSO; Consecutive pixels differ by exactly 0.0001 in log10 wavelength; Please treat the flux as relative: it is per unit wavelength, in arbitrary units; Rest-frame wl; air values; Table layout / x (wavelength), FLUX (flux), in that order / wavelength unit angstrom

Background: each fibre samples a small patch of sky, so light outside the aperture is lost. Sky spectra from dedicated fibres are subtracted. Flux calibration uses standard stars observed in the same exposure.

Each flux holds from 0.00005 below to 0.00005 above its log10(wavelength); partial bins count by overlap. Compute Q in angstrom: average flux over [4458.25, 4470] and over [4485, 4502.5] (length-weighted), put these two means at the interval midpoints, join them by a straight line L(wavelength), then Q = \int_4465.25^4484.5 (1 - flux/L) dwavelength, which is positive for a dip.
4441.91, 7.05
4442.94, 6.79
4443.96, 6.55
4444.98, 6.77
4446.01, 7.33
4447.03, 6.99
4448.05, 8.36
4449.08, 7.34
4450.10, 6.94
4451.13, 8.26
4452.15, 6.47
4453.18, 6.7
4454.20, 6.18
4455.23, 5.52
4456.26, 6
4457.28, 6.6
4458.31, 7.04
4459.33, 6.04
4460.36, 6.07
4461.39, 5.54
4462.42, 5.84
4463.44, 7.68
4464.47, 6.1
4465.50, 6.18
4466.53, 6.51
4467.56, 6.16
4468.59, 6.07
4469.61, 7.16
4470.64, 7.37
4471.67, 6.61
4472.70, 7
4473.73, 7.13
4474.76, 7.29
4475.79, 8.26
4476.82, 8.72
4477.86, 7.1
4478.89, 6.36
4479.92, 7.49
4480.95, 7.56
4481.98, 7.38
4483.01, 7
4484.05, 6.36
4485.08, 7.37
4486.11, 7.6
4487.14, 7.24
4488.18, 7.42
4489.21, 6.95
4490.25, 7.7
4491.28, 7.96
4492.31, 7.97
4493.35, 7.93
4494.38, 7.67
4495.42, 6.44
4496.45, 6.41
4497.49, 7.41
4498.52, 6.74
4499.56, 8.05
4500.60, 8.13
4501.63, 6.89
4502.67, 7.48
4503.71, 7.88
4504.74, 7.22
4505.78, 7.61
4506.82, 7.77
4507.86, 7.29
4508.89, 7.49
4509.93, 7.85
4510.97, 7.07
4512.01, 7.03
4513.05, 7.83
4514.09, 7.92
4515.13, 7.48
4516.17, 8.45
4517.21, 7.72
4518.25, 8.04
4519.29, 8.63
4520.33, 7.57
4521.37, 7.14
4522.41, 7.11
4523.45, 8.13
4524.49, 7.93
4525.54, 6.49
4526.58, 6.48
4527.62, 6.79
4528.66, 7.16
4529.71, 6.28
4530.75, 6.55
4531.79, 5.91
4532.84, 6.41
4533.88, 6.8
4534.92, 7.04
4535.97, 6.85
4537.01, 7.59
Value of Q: -0.93 angstrom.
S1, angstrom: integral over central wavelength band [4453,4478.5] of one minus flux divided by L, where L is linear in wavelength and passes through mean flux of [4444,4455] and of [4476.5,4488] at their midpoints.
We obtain 1.8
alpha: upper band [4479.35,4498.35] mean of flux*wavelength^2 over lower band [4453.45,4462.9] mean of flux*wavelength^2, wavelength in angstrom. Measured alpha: 1.21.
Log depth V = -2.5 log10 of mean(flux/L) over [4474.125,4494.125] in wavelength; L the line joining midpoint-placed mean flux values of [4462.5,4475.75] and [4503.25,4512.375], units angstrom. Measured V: -0.059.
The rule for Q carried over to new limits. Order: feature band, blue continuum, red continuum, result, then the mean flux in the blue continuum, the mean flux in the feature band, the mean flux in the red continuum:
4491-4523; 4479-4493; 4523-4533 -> -2.1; 7.36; 7.55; 6.81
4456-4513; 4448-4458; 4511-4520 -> 1.4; 6.77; 7.13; 7.83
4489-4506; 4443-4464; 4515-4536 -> -1.1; 6.71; 7.44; 7.19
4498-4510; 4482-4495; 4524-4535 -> -0.6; 7.42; 7.52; 6.7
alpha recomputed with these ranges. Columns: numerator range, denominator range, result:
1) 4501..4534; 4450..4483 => 1.10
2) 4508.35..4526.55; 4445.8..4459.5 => 1.14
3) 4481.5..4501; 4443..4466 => 1.12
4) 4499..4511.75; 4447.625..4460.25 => 1.14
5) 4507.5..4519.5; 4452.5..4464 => 1.26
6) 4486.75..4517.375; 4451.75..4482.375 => 1.13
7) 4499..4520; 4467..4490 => 1.09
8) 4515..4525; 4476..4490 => 1.09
